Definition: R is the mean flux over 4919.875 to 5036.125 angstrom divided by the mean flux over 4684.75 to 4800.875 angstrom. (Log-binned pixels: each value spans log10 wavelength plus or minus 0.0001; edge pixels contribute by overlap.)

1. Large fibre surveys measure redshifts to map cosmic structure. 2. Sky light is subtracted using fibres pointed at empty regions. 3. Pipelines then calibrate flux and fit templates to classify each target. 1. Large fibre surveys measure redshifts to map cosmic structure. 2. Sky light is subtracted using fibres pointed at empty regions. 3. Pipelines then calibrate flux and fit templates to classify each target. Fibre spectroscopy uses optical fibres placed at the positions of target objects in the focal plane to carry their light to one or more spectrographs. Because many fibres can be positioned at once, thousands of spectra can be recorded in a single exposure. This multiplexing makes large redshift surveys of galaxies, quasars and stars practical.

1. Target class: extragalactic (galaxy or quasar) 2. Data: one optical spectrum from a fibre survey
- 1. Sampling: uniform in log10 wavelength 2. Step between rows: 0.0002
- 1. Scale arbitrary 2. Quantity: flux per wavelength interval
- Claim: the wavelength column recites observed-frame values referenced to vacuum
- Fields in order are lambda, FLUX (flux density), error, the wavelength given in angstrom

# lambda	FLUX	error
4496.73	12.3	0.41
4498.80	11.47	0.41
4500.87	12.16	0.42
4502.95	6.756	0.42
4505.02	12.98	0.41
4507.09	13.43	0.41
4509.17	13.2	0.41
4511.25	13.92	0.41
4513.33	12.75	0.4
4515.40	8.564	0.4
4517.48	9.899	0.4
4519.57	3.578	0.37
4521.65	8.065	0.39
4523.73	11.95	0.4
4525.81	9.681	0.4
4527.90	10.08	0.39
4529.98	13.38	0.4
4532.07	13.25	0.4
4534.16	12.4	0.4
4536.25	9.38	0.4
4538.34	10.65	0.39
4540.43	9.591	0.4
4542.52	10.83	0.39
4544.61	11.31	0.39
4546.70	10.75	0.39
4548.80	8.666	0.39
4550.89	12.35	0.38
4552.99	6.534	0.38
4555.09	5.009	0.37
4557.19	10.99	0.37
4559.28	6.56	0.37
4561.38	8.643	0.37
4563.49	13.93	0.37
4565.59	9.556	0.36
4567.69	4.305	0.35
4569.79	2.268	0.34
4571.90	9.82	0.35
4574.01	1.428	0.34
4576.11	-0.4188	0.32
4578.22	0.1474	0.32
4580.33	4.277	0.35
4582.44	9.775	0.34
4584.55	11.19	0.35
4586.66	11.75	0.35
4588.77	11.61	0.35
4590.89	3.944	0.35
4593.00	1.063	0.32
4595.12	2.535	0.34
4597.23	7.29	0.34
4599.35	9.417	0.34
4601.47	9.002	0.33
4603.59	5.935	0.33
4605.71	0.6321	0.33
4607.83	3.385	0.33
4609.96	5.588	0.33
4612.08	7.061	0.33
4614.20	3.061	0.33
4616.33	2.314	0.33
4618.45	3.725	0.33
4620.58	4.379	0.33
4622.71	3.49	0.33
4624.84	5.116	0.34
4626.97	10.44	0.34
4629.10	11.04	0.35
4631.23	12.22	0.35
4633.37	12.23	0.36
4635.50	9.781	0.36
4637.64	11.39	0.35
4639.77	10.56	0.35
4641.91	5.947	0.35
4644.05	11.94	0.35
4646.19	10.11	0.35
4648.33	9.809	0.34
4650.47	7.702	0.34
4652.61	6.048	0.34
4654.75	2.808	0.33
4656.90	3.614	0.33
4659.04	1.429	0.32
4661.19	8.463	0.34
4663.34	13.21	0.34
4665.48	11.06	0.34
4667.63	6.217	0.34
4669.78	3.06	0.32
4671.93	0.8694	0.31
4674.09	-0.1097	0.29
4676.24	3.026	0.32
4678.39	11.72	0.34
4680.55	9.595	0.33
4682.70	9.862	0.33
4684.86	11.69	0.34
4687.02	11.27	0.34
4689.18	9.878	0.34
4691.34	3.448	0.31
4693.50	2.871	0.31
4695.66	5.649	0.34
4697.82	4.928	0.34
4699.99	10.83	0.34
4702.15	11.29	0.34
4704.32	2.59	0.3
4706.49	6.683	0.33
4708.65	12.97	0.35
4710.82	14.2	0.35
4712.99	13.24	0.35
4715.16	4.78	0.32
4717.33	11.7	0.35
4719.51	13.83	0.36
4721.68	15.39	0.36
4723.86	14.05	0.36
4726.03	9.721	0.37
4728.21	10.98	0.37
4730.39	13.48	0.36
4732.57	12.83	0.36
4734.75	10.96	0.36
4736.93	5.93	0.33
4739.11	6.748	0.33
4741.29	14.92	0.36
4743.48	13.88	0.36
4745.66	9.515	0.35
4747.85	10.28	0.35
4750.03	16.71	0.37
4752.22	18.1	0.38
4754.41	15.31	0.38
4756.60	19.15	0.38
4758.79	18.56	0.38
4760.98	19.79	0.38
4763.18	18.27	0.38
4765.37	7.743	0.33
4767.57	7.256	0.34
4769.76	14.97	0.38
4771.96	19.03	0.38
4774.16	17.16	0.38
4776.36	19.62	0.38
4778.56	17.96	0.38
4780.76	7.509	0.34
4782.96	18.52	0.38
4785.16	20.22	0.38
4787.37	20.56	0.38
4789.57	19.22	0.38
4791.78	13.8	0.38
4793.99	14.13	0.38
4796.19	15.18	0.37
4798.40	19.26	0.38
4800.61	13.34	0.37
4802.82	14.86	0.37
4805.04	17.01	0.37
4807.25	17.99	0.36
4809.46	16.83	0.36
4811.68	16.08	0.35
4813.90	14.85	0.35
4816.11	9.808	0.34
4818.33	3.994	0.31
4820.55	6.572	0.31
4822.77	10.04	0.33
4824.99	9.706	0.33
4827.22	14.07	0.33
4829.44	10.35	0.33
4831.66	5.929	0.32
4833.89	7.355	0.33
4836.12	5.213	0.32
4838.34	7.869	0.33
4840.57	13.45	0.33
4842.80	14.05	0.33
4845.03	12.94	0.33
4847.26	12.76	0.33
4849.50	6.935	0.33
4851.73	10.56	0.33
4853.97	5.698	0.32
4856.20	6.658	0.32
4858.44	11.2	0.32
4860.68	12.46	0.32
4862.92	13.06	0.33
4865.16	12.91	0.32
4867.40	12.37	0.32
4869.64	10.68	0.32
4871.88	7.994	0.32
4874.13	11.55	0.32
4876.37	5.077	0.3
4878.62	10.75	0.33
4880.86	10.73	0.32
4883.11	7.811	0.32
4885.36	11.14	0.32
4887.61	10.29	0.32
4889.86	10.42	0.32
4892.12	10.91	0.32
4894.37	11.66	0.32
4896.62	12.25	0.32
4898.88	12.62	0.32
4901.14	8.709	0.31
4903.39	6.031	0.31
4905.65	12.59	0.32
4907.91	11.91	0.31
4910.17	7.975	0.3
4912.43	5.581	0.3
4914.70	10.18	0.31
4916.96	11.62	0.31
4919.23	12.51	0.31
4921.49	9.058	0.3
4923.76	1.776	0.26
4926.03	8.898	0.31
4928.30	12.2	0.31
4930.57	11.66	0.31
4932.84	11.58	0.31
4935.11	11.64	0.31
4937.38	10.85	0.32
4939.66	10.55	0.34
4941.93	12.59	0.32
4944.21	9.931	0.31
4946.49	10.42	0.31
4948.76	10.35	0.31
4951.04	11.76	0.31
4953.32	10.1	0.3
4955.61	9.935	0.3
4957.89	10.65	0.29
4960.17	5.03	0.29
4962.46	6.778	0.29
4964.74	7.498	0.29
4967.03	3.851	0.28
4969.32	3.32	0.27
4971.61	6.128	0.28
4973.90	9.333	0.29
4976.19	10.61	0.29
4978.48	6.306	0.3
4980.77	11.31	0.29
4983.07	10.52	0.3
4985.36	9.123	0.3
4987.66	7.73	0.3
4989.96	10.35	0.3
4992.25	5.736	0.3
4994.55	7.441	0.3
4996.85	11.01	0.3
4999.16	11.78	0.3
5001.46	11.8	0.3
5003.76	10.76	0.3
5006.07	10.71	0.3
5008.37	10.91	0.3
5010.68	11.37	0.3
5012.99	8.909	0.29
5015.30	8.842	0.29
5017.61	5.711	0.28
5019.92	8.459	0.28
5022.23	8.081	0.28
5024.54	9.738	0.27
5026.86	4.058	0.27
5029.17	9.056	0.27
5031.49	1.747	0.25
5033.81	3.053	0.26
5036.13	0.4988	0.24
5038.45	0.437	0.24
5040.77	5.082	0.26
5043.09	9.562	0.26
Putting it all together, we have 0.7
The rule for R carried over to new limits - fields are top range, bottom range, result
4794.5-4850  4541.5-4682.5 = 1.70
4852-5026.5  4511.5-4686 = 1.24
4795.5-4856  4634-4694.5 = 1.54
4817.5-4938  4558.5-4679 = 1.50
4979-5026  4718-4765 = 0.69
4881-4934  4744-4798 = 0.63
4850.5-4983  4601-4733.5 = 1.21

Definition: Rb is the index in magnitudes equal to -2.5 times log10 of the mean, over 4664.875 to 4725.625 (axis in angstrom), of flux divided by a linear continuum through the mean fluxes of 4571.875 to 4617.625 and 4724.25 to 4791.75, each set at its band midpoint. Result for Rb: 0.30 mag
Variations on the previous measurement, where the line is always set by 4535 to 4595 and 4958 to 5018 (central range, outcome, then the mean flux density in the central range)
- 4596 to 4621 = 0.44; 5.15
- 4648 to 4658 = 0.35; 5.7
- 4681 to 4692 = -0.19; 9.47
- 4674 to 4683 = 0.08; 7.32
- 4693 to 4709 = 0.12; 7.12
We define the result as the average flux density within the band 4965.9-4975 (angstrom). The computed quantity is 5.64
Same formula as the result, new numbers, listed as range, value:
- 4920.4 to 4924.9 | 5.38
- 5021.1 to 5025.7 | 8.92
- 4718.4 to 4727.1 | 13.2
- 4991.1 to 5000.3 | 8.99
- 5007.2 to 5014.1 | 10.4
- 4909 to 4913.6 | 6.84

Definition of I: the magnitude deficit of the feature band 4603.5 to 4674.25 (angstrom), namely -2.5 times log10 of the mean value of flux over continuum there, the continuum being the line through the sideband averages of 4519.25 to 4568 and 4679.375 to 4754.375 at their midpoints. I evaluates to 0.46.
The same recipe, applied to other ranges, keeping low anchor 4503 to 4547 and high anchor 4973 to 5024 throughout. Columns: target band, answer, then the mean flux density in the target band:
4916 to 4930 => 0.03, 9.41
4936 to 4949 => -0.13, 10.8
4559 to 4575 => 0.45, 7.1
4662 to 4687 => 0.36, 7.47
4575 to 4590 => 0.48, 6.85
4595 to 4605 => 0.45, 7.02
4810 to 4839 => 0.04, 9.54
